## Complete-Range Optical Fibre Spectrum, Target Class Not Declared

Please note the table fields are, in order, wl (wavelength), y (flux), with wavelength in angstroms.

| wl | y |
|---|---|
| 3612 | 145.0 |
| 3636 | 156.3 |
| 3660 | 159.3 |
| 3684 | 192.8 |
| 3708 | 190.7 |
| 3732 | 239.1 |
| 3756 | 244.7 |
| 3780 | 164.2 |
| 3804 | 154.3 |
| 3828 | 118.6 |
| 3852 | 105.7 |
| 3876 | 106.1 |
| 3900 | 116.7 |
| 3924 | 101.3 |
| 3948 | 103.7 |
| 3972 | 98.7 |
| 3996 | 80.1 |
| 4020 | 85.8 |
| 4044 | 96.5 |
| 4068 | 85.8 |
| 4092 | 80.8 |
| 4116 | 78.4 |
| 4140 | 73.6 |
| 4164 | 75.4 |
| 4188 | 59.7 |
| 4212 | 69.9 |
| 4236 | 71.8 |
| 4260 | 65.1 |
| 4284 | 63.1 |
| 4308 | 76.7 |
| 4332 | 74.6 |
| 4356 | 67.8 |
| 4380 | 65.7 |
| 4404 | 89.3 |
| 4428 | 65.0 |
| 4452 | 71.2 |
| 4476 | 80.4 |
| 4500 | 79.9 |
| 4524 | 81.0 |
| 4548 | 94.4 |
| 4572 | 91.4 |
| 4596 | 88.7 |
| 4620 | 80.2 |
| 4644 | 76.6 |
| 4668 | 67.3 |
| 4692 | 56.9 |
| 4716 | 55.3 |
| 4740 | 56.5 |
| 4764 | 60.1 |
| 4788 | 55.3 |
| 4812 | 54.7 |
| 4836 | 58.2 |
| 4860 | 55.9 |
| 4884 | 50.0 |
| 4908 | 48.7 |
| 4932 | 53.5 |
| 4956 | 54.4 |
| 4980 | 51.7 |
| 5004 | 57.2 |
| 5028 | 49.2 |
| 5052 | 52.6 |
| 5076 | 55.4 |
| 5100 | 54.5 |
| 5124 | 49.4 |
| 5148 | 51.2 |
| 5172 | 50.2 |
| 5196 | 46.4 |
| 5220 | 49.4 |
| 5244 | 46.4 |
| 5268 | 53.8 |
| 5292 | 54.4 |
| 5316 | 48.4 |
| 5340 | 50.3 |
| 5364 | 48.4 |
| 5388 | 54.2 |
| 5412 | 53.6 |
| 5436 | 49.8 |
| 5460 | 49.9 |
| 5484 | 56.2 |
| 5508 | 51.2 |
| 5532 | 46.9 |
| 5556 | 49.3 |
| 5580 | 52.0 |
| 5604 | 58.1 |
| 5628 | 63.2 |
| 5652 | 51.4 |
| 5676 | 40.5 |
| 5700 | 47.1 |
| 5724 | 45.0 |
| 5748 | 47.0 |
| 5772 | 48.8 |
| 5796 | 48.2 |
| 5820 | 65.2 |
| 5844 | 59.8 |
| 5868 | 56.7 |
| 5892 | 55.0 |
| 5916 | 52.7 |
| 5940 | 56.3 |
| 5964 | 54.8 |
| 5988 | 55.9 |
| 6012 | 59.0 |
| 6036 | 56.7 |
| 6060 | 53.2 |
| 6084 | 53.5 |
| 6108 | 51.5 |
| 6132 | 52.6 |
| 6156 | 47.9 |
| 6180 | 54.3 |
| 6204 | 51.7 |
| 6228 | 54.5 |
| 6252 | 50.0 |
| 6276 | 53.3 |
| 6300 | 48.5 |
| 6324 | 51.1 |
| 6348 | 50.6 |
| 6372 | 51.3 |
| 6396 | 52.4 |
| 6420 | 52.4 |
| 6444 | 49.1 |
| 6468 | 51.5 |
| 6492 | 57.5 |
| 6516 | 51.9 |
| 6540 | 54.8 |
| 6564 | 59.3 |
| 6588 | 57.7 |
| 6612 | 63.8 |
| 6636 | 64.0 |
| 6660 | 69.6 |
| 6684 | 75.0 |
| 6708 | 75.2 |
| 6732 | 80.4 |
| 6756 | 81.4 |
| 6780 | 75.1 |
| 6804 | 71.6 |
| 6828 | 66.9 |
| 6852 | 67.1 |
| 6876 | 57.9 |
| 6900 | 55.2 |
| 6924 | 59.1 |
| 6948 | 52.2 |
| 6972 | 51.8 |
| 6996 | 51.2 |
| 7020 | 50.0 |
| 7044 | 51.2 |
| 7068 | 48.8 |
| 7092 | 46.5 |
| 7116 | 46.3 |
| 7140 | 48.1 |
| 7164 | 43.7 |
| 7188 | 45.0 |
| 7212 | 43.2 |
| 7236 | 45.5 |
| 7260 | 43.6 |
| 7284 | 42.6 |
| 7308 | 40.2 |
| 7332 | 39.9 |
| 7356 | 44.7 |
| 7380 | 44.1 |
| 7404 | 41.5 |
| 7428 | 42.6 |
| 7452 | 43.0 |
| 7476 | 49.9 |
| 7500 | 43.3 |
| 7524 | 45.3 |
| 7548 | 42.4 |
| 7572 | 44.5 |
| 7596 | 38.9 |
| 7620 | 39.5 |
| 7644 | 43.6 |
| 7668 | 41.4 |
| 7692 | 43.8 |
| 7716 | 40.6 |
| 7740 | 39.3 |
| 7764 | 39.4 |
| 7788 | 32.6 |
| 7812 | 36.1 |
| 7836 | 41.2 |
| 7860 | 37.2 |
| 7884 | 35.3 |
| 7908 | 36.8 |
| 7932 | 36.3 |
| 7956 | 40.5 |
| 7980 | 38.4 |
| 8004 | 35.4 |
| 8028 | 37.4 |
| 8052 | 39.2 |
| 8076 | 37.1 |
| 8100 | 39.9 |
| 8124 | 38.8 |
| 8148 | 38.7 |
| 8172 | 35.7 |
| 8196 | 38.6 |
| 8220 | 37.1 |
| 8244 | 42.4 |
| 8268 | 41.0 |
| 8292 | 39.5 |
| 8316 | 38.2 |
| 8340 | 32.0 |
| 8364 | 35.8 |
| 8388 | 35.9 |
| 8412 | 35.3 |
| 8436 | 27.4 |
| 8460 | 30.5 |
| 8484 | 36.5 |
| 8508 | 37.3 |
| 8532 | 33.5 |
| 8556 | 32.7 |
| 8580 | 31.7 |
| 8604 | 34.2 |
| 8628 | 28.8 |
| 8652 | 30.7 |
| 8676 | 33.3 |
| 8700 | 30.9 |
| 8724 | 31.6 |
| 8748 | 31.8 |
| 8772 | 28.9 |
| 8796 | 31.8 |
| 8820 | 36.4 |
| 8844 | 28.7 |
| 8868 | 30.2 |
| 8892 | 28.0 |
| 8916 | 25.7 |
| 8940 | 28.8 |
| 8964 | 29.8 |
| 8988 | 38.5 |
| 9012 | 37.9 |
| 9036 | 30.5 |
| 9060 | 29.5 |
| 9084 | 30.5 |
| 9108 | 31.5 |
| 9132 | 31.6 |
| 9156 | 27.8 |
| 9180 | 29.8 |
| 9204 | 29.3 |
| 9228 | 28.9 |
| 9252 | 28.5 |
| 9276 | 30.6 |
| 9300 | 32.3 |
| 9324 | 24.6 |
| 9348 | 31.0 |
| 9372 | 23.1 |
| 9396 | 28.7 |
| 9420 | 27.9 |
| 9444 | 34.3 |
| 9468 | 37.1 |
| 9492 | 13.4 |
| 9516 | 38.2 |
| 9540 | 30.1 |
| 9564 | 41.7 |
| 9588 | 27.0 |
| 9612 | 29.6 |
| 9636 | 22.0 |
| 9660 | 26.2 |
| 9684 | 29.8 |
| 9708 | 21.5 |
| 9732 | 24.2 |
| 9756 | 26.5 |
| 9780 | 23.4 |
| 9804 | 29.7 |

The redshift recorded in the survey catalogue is 1.414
